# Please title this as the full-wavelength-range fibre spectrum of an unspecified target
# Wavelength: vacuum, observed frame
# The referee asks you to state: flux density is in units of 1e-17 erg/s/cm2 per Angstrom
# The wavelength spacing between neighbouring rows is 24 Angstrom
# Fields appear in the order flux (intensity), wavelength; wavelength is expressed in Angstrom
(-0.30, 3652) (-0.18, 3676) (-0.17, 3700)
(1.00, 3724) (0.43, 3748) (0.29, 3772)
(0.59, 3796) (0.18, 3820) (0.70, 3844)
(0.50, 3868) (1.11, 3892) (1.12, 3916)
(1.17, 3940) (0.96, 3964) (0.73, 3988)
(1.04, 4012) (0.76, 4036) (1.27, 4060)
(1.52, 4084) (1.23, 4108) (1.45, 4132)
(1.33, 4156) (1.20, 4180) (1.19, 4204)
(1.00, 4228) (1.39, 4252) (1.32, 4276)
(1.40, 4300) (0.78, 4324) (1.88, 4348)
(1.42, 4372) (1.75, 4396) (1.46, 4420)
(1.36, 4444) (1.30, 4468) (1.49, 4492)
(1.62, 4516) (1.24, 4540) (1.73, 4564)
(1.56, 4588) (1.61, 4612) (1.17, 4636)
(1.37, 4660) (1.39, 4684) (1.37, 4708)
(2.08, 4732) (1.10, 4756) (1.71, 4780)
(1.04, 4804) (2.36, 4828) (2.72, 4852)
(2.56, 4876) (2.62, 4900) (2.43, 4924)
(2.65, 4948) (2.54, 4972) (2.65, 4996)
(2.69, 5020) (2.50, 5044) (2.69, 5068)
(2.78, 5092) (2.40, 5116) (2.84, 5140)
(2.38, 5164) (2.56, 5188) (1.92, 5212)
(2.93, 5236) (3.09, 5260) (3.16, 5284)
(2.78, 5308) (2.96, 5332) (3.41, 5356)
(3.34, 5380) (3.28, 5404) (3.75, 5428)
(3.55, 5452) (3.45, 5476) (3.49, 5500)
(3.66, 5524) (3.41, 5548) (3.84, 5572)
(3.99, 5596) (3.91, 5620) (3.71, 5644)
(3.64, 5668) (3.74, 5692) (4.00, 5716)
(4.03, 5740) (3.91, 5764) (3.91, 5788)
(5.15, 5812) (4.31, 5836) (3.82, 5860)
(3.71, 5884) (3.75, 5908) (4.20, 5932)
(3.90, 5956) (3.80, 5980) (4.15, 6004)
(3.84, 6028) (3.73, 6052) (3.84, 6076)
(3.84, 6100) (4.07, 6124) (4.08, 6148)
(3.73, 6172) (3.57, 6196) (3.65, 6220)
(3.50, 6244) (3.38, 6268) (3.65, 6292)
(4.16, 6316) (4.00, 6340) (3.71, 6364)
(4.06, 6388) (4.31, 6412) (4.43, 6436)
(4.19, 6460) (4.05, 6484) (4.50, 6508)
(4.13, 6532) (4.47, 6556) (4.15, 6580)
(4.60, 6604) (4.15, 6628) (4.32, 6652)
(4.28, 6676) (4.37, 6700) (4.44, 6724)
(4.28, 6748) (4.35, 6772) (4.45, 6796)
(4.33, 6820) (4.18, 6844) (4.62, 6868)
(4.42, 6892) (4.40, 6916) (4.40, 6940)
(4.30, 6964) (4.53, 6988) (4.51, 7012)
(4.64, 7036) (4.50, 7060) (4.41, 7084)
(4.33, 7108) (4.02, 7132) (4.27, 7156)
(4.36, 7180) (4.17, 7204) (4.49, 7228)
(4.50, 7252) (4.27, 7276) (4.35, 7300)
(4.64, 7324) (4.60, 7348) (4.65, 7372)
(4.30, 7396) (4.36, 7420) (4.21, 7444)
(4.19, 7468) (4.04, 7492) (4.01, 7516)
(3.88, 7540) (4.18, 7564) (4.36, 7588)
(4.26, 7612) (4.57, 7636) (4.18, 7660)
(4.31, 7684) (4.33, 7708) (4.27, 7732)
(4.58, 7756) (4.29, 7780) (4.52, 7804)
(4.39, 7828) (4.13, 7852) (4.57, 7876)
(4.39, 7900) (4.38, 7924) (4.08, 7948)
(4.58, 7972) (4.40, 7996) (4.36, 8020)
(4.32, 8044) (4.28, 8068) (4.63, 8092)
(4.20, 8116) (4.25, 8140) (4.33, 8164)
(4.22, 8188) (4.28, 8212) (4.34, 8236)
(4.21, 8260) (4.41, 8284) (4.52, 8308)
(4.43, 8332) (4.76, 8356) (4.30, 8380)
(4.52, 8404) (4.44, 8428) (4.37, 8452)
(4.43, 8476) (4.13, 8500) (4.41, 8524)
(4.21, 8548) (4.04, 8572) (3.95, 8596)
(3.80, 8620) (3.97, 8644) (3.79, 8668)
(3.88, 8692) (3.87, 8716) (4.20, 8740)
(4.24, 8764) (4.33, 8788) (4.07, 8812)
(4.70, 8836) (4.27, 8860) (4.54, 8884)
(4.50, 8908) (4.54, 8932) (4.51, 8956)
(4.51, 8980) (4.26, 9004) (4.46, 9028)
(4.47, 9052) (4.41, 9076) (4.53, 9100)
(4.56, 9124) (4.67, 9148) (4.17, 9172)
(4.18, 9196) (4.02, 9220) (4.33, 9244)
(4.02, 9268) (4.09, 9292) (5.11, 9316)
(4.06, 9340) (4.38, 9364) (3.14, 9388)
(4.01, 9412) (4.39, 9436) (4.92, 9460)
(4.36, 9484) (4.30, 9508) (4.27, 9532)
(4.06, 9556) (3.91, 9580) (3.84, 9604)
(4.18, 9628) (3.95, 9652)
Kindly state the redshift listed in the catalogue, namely 0.210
